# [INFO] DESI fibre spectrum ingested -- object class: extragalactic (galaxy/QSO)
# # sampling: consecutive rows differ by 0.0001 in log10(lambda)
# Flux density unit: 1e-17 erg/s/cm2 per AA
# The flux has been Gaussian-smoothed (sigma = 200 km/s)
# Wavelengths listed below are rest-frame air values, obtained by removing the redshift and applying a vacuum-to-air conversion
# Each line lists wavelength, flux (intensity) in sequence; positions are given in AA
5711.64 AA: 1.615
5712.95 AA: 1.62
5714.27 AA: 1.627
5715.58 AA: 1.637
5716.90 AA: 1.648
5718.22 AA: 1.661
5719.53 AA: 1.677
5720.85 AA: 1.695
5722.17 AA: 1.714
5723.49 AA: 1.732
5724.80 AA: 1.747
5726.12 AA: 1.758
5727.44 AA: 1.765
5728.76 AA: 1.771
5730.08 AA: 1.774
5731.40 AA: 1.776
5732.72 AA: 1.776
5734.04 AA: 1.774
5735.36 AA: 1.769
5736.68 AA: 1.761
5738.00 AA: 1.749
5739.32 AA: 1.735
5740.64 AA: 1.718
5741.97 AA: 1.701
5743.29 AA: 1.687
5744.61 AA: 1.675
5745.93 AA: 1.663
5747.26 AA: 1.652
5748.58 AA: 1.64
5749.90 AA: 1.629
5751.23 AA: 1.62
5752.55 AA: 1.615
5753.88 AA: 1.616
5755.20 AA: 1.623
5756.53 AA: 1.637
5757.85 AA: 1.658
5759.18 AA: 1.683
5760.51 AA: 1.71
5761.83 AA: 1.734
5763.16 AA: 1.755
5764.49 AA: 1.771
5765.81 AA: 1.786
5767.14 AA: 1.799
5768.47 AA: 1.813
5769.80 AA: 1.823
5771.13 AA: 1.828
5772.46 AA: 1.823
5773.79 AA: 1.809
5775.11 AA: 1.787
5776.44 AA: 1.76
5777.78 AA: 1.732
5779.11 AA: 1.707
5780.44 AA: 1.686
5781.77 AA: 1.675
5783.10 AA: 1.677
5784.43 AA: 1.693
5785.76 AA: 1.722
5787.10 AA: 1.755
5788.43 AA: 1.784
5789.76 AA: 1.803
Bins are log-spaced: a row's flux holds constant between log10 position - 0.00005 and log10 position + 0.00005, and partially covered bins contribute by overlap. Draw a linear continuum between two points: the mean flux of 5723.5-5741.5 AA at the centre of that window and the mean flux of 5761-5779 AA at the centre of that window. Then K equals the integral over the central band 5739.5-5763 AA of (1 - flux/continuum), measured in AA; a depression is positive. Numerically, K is 1.4 AA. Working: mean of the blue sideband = 1.76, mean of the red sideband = 1.78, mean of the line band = 1.67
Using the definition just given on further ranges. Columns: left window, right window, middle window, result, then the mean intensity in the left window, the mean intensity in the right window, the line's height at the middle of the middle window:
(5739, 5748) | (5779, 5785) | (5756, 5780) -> -1.0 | 1.69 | 1.69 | 1.69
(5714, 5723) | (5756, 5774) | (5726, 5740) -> -0.6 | 1.67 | 1.76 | 1.7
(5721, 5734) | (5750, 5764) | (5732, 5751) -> 0.1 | 1.76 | 1.66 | 1.71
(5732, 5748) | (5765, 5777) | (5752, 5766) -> 0.7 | 1.72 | 1.8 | 1.77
